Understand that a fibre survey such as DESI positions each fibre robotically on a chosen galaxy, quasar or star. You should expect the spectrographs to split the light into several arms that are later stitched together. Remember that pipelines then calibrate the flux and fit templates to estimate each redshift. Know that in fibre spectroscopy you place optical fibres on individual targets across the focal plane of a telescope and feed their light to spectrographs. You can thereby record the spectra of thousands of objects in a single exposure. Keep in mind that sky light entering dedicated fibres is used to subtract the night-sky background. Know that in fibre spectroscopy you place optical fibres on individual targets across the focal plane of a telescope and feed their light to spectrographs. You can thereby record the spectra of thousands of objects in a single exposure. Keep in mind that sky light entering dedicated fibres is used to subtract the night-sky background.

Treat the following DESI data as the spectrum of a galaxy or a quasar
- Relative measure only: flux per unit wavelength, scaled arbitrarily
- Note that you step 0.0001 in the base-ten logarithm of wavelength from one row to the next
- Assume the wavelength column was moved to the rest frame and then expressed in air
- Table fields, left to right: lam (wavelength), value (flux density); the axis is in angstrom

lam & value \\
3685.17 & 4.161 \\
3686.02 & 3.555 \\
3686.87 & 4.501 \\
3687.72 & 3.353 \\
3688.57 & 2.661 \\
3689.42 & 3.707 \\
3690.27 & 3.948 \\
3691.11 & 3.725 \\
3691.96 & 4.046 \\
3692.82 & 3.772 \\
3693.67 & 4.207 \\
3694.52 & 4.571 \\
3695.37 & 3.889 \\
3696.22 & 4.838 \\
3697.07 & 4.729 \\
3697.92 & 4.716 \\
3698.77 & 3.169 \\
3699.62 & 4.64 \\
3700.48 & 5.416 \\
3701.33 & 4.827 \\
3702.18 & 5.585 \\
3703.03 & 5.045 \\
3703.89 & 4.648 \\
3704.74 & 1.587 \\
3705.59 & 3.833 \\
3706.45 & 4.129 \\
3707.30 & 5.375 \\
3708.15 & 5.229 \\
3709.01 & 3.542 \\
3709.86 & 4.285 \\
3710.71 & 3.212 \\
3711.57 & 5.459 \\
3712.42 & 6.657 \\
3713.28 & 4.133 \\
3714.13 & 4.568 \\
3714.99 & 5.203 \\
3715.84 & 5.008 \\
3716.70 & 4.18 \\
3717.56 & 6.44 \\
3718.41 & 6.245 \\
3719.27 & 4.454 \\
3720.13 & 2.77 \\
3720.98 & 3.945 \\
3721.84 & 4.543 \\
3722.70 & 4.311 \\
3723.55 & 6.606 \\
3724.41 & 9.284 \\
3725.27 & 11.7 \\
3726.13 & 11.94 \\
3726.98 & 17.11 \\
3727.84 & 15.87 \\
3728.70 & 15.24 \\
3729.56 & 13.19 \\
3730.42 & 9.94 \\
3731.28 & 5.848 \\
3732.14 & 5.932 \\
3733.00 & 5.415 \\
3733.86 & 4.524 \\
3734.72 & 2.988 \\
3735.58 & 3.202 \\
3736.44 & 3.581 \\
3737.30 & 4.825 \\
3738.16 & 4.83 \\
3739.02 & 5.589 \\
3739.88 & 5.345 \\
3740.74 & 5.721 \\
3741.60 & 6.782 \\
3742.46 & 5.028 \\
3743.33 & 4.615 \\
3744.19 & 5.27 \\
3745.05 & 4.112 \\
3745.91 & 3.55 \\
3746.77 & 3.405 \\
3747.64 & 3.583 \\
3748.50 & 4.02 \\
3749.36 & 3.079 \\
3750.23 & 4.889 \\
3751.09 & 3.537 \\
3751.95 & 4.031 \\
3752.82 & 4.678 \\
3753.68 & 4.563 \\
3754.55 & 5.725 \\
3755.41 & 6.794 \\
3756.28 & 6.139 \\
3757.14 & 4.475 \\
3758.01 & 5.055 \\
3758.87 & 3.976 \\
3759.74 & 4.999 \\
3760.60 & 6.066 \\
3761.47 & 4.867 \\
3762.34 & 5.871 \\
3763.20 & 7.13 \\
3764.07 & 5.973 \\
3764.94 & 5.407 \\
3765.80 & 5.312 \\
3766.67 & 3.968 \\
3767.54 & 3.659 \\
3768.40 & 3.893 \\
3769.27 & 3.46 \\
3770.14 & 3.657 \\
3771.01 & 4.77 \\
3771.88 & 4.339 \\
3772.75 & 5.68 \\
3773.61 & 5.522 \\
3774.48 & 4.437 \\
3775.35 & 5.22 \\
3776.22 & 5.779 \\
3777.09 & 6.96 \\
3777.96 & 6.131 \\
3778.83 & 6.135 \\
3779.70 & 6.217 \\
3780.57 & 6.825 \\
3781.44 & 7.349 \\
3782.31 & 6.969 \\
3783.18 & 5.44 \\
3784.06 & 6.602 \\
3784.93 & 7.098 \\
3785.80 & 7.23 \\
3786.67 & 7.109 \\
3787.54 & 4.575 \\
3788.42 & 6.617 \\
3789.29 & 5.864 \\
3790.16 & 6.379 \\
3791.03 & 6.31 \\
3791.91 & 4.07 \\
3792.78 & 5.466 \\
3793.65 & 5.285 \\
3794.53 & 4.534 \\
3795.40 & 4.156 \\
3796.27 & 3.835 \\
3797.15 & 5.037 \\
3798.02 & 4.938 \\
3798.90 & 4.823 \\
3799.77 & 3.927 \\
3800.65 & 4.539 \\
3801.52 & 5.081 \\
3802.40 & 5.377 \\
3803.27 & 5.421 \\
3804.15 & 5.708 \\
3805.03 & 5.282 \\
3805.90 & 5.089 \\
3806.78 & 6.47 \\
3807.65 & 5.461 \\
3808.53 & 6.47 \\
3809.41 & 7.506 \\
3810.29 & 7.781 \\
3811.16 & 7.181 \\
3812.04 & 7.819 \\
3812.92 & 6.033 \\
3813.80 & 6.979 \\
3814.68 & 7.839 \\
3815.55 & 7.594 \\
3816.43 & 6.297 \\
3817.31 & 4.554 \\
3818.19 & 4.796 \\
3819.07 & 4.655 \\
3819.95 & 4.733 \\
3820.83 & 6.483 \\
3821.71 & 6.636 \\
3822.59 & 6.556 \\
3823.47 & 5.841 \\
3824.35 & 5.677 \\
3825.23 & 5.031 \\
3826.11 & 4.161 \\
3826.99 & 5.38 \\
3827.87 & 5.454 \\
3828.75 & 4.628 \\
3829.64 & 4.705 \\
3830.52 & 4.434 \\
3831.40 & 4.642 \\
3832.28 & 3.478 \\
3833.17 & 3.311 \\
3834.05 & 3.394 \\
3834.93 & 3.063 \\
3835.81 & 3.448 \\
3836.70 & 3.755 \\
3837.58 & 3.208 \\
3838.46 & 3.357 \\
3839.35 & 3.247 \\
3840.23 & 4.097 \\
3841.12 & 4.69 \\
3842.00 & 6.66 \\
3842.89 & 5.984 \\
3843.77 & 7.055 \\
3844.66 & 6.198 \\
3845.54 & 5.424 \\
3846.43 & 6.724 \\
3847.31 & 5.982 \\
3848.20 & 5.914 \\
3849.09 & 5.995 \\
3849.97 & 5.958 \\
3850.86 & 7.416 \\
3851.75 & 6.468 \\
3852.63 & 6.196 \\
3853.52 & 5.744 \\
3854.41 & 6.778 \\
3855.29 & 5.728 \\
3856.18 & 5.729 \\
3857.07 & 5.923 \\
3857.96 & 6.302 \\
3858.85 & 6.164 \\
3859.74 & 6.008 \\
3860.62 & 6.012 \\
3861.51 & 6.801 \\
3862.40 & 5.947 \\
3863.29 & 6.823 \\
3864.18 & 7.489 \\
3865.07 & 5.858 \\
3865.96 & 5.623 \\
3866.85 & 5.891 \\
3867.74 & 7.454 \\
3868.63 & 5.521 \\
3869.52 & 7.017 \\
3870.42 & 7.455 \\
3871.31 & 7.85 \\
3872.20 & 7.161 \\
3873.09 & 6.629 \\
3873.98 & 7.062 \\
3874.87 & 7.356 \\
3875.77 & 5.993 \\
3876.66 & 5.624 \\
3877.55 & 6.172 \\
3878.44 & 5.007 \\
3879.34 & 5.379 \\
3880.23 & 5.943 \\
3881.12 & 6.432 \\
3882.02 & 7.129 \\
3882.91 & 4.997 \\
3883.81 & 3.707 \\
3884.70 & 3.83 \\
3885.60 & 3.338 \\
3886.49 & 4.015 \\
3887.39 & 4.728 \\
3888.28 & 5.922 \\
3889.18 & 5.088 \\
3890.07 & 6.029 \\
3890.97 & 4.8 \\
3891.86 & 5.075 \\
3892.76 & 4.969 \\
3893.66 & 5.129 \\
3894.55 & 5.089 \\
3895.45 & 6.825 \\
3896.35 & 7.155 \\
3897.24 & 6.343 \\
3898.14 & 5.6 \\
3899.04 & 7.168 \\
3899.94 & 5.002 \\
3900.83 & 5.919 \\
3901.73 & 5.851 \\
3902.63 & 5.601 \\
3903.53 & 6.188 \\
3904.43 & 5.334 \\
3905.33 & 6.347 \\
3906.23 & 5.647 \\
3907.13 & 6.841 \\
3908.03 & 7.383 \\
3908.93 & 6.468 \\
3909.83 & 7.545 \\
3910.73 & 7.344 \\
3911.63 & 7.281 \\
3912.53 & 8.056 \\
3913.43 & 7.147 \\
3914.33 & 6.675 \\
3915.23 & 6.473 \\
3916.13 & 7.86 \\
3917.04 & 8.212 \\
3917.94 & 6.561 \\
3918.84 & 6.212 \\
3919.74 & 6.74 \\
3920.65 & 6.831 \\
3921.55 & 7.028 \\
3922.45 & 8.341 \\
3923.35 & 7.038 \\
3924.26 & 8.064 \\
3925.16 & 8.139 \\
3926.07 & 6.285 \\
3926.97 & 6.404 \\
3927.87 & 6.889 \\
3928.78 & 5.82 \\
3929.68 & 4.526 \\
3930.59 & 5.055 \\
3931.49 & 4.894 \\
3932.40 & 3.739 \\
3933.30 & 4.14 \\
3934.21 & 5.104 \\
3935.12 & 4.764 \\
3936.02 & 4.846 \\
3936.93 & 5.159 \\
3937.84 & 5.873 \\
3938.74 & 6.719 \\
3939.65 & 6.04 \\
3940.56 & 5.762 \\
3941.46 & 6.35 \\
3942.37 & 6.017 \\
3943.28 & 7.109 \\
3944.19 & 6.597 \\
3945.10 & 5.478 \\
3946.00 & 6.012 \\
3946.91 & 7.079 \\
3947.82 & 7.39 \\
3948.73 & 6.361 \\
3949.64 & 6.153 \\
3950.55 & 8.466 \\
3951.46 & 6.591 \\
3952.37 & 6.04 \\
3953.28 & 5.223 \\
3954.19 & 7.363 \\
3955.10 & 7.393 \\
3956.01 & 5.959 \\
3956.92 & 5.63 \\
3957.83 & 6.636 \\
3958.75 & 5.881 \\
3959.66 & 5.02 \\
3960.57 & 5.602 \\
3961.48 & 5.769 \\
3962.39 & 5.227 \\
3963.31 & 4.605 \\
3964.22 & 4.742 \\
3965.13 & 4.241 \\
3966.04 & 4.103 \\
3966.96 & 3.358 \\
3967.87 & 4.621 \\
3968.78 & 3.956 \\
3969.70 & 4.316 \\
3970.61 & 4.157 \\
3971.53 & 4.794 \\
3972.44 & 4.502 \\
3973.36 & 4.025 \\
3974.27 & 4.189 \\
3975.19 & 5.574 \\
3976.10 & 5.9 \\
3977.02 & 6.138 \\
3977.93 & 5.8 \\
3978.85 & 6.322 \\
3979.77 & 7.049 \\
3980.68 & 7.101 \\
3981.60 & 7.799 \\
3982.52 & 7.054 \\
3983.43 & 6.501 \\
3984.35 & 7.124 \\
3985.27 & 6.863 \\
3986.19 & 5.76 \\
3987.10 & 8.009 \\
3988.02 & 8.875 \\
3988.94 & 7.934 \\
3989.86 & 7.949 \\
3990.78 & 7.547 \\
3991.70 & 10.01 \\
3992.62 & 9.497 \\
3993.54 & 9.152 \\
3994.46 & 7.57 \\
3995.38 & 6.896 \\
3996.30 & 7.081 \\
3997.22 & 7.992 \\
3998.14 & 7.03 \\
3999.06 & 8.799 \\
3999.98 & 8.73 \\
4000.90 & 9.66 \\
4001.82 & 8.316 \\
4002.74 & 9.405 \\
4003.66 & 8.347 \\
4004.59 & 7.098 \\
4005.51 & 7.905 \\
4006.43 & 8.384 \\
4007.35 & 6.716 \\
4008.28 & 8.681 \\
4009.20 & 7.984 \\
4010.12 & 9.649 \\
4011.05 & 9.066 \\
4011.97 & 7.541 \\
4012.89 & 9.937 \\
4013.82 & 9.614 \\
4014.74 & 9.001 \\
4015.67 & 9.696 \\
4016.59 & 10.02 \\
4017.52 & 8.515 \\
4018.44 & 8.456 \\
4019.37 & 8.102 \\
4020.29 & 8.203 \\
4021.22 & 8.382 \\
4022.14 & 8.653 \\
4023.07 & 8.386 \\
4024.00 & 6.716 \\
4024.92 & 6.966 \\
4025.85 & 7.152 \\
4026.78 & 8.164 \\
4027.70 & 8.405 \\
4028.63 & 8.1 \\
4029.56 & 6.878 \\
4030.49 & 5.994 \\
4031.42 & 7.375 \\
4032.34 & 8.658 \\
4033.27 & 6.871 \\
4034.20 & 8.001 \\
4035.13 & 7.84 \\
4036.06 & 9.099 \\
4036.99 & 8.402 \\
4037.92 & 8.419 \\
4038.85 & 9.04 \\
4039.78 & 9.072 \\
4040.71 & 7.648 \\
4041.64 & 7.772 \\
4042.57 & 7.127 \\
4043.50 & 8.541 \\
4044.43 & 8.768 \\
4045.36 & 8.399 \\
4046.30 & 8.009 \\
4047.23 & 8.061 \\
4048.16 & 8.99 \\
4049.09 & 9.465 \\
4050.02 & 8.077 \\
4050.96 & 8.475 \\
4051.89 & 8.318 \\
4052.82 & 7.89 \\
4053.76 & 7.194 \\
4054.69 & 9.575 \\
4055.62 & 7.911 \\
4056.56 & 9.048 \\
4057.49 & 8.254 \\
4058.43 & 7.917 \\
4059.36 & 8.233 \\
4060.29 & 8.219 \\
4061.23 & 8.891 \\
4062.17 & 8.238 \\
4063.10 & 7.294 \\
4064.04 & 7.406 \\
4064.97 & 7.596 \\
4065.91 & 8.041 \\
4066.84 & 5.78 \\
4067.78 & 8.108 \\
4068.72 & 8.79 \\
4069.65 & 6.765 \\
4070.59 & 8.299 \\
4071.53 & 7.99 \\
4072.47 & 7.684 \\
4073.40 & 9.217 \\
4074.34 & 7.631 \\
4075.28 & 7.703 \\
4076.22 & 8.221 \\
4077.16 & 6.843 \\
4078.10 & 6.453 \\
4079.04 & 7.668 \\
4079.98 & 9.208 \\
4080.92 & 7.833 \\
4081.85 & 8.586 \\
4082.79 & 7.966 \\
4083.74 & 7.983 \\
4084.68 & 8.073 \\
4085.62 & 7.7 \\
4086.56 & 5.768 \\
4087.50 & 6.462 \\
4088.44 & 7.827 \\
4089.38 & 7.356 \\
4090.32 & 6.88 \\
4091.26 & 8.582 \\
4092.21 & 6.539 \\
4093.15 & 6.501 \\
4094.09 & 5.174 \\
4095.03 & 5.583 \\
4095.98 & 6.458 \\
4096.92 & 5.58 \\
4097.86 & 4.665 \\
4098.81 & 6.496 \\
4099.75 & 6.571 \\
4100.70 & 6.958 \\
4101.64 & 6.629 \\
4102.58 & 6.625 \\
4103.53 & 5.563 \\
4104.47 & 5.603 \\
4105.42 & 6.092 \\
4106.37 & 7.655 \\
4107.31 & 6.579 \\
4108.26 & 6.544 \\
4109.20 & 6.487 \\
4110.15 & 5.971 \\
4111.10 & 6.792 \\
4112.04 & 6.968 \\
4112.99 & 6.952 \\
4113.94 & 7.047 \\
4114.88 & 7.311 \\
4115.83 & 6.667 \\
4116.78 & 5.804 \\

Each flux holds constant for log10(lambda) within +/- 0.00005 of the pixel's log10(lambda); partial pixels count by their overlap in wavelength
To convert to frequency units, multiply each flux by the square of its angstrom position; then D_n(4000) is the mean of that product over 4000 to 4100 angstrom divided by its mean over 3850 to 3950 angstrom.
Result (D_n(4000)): 1.4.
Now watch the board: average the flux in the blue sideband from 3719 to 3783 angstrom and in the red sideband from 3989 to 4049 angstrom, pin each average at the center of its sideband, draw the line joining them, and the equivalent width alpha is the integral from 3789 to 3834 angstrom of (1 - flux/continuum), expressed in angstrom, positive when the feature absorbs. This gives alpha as 6.5 angstrom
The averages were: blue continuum 5.84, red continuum 8.26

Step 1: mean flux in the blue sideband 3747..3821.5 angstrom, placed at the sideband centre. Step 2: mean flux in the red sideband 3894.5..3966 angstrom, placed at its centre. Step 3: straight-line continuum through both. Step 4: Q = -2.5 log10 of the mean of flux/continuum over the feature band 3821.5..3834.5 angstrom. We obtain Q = 0.17 mag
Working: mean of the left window 5.48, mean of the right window 6.24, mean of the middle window 4.86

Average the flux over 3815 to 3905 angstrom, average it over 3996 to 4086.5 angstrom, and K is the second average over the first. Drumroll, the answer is 1.4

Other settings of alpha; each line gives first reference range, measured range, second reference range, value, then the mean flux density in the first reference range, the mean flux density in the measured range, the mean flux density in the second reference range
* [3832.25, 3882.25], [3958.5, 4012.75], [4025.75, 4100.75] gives 1.74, 5.82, 6.81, 7.72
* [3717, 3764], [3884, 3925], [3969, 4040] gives 4.74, 6.06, 6.25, 7.66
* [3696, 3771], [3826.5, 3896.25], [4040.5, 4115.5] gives 7.23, 5.48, 5.57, 7.45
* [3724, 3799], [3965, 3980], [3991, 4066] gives 5.60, 5.88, 4.87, 8.26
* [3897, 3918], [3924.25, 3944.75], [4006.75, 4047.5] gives 3.50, 6.62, 5.79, 8.23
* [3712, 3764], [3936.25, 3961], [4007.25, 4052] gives 4.40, 5.95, 6.28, 8.28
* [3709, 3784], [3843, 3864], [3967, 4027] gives 0.75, 5.73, 6.24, 7.47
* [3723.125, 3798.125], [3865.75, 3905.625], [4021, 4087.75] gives 5.49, 5.9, 5.84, 7.96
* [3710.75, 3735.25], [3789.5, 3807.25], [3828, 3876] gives 3.43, 7.19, 5.1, 5.7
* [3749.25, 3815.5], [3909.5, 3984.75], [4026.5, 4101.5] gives 8.19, 5.54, 6.05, 7.71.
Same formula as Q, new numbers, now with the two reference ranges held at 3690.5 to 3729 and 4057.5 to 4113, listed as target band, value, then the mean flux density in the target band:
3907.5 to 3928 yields -0.10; 7.18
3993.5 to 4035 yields -0.18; 8.17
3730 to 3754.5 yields 0.22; 4.76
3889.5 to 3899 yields 0.12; 5.76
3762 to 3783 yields 0.10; 5.45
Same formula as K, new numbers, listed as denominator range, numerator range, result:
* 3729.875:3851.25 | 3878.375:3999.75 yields 1.16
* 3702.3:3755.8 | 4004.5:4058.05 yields 1.44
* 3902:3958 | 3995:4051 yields 1.29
